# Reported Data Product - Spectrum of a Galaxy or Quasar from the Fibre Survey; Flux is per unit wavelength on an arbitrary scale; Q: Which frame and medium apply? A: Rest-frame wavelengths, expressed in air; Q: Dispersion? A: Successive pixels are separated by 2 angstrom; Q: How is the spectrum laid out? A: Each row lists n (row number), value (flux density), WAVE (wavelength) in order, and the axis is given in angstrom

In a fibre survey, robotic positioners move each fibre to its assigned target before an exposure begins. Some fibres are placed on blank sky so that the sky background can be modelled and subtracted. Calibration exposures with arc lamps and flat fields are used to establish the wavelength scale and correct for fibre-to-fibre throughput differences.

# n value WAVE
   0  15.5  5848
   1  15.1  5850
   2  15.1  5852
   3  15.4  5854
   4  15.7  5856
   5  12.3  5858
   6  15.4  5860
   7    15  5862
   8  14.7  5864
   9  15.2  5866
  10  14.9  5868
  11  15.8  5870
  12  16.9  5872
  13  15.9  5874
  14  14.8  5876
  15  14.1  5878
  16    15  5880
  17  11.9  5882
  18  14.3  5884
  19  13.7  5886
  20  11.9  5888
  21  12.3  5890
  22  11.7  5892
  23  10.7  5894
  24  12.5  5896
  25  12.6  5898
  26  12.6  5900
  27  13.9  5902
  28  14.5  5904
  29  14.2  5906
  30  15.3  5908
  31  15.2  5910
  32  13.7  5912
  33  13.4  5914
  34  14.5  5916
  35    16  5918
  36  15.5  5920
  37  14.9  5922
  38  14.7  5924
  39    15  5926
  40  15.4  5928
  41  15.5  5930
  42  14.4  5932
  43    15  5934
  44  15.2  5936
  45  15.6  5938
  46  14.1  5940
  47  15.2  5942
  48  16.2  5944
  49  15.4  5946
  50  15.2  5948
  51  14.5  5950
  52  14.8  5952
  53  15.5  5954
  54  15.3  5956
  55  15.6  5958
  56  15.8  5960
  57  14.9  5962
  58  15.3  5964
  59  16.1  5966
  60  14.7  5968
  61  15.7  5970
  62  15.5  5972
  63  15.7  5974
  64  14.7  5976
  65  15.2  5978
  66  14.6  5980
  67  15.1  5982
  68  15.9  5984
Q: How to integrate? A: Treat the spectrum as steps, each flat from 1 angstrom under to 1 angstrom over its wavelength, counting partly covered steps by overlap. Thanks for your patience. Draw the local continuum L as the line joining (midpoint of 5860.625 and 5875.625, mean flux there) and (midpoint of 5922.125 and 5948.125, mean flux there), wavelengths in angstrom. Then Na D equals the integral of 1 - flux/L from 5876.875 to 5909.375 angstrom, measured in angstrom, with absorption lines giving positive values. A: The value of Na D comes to 4.5 angstrom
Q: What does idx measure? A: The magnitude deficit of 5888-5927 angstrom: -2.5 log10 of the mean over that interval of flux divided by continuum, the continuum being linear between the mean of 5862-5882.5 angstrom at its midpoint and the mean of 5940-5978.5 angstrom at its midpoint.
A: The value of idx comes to 0.10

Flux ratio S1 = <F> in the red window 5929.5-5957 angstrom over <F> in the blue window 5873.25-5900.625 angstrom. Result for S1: 1.2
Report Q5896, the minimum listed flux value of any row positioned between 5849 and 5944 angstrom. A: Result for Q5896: 10.7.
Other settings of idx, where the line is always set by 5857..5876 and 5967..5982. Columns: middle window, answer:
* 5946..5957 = 0.004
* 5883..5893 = 0.182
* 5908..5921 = 0.027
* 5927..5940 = 0.003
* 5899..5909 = 0.076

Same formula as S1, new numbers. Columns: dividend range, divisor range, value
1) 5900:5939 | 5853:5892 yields 1.03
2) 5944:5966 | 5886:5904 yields 1.23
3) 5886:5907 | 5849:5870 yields 0.85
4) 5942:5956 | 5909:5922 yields 1.04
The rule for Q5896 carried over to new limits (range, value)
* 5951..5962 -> 14.8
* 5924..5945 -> 14.1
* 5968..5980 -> 14.6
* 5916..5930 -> 14.5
